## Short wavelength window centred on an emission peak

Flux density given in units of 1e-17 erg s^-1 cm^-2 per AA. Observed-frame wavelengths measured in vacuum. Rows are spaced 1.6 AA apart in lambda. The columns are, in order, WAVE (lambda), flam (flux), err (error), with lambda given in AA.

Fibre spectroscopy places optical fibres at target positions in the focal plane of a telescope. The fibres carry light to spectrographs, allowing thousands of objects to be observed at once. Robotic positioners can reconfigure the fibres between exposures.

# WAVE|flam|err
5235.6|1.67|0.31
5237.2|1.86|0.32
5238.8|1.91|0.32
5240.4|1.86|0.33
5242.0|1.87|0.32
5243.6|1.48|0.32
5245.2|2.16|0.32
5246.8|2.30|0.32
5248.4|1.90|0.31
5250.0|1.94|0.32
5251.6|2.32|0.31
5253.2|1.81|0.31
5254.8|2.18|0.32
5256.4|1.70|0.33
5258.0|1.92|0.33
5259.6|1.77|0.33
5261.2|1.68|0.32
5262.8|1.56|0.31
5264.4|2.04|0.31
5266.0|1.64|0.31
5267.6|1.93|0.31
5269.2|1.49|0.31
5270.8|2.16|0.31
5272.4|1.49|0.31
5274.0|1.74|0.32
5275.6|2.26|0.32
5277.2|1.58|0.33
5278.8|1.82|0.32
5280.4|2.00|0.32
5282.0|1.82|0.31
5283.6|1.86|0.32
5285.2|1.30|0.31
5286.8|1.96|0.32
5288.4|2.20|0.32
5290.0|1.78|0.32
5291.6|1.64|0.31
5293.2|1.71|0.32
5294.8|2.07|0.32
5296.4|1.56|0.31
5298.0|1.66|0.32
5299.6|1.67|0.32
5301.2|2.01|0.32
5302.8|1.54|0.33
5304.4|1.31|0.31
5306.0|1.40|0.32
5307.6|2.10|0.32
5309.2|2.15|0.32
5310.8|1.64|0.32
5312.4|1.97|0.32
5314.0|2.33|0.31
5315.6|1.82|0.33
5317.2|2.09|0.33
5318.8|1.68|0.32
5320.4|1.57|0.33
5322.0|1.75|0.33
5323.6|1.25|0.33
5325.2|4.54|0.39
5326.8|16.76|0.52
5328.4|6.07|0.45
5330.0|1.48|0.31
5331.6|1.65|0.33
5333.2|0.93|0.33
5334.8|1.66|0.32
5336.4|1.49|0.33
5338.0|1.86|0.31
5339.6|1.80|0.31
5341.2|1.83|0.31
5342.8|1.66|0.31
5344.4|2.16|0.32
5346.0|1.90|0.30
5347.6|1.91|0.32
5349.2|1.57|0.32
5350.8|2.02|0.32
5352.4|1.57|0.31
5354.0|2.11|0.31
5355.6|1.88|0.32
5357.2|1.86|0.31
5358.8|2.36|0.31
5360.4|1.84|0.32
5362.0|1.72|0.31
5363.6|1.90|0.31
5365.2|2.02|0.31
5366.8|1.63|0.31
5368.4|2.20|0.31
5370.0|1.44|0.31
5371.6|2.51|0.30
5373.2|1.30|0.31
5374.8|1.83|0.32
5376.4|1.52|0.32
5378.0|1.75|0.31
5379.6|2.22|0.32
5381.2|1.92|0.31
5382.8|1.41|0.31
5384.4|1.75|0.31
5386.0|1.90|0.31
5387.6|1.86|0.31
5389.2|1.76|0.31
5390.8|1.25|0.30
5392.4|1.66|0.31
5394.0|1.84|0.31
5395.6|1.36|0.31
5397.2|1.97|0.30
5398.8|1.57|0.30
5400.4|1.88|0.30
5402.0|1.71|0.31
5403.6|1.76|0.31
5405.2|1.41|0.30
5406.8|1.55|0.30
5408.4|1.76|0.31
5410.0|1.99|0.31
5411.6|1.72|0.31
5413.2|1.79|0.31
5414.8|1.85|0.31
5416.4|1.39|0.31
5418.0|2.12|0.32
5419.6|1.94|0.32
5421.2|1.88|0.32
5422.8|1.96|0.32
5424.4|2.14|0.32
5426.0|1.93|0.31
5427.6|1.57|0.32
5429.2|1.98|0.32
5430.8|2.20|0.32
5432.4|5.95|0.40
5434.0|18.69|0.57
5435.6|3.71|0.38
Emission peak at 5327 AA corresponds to H-beta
